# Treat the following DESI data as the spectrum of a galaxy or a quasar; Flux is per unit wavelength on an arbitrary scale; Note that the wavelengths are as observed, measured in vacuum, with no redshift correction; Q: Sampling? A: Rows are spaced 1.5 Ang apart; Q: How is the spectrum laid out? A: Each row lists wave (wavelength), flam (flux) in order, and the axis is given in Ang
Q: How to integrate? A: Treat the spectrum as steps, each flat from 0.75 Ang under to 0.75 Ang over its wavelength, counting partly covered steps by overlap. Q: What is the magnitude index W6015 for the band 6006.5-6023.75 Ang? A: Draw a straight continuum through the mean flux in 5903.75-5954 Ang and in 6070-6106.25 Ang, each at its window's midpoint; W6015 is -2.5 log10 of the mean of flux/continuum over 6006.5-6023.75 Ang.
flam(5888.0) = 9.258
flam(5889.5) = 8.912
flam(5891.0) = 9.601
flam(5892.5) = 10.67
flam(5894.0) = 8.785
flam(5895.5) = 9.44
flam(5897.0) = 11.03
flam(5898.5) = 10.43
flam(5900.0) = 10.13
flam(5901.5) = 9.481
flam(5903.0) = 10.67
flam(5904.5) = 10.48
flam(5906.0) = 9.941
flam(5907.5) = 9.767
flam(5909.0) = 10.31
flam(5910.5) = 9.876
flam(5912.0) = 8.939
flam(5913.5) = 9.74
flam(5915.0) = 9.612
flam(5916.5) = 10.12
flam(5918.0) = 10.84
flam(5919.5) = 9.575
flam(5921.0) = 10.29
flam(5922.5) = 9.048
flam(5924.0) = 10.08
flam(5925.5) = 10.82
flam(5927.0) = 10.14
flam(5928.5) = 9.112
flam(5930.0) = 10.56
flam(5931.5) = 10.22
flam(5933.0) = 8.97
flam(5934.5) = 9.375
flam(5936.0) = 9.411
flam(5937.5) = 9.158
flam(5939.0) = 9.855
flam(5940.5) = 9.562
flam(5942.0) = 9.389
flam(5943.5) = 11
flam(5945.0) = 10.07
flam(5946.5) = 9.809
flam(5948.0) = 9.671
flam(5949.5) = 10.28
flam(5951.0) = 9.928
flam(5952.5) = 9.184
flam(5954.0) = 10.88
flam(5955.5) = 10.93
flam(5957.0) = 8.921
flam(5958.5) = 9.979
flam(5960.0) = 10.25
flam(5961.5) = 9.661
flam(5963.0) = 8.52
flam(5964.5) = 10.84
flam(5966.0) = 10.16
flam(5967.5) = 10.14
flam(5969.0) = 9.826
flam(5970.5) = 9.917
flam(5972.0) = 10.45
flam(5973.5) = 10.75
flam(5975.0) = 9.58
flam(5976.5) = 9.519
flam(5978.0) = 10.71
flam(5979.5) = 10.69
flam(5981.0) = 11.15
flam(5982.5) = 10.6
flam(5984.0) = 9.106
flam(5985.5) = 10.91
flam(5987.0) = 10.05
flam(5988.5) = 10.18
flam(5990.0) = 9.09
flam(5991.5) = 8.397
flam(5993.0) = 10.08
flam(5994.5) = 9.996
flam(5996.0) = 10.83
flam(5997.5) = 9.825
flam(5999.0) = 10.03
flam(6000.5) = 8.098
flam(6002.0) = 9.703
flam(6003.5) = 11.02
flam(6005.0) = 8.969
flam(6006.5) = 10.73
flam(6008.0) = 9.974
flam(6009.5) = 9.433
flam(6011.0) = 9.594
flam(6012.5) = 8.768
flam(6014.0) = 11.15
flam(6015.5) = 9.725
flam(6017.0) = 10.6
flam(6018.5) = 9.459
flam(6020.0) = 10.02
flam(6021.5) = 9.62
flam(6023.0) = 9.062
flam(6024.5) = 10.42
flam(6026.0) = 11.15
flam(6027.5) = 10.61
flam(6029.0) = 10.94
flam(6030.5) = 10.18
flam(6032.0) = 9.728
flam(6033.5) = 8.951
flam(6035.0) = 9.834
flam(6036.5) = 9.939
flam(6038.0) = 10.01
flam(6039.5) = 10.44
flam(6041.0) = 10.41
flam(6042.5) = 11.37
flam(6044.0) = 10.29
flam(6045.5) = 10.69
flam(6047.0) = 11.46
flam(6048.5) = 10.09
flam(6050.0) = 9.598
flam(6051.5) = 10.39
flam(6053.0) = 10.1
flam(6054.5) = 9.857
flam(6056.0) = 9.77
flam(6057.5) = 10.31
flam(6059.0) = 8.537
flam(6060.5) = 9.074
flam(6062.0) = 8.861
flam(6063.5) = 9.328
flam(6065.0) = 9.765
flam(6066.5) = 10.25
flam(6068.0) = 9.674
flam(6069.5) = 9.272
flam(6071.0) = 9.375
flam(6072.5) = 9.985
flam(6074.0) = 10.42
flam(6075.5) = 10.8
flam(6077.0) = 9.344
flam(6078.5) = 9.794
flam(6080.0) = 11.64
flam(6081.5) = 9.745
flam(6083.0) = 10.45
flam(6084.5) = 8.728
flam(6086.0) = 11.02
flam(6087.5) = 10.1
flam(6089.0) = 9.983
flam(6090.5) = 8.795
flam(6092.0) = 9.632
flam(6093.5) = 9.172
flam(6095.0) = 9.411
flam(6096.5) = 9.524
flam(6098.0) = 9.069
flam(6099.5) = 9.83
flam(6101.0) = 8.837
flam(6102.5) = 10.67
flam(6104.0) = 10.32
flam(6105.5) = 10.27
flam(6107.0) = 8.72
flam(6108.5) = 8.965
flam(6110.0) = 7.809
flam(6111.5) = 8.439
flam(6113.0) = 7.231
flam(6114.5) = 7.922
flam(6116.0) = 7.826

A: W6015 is 0.01 mag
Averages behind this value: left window 9.87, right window 9.87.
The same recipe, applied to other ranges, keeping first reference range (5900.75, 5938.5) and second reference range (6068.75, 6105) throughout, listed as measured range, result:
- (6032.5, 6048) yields -0.05 mag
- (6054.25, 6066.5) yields 0.04 mag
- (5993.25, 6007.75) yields -0.01 mag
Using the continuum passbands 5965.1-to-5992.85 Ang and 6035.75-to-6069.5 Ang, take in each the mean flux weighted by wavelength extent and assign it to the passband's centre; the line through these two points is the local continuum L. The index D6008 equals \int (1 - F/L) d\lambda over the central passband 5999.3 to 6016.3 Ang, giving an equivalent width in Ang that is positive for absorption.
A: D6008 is 0.5 Ang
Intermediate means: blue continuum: 10.1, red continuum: 9.99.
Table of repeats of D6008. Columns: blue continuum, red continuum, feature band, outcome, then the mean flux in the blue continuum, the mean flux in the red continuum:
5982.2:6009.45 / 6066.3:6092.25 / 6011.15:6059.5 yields -1.07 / 9.84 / 9.94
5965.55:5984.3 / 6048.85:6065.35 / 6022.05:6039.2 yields -0.48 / 10.2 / 9.61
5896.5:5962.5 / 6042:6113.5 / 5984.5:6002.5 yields 0.16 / 9.93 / 9.73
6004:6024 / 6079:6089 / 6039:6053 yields -0.70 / 9.8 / 10.2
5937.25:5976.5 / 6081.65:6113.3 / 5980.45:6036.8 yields -1.08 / 9.95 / 9.42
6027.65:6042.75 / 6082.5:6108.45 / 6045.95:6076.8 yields 0.29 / 10.2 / 9.65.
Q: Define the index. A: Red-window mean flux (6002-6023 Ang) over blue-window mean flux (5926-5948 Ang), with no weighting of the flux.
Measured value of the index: 1.0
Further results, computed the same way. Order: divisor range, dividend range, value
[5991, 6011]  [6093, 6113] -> 0.94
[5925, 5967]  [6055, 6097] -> 0.99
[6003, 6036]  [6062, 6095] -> 0.98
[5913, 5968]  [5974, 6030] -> 1.01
